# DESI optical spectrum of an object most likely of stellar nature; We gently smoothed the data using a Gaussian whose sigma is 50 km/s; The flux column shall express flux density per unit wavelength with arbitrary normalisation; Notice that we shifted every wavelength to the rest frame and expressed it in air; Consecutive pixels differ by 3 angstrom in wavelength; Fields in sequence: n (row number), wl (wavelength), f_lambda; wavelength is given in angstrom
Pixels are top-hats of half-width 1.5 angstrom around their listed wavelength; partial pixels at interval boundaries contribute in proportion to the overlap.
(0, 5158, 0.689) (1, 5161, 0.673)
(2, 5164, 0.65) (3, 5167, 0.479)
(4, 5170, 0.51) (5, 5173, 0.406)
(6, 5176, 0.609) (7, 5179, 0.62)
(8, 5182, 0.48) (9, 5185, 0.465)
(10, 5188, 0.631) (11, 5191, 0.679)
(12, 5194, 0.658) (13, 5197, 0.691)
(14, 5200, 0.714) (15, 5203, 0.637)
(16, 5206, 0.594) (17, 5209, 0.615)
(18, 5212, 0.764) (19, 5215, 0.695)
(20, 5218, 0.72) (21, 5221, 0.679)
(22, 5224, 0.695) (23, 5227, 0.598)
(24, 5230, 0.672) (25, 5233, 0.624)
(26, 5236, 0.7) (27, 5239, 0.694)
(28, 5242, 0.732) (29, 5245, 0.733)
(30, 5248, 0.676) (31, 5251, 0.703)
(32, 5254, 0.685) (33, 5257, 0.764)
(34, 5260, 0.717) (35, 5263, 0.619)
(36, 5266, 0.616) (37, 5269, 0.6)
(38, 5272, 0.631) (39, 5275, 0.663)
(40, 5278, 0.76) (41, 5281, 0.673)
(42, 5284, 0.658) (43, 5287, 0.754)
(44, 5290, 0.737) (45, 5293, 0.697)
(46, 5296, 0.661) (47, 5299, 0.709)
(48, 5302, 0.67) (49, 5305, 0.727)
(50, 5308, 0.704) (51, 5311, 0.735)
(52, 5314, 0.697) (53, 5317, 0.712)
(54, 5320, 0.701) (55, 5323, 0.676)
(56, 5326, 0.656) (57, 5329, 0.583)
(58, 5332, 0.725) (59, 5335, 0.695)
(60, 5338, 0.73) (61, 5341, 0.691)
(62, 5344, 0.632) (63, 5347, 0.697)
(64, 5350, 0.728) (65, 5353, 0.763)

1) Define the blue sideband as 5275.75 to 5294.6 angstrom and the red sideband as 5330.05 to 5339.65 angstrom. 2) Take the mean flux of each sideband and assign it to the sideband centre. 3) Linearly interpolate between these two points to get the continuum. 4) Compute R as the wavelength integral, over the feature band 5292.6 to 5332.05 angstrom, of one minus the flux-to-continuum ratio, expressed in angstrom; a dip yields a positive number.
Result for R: 1.25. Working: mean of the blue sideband 0.711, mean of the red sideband 0.71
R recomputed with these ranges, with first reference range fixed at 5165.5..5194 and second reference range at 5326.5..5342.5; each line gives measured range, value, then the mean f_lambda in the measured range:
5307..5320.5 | -0.9 angstrom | 0.711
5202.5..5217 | -2.3 angstrom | 0.665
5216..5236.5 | -2.8 angstrom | 0.669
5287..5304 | -1.4 angstrom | 0.701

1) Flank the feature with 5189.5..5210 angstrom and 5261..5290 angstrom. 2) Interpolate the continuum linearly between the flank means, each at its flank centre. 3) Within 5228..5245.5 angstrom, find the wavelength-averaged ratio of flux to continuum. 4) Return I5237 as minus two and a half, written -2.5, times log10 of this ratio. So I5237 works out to -0.04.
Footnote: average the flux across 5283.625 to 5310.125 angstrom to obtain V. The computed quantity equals 0.705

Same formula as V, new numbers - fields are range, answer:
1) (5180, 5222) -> 0.644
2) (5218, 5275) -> 0.675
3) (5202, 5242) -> 0.671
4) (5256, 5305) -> 0.684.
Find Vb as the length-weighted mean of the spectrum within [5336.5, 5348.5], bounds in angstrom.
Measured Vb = 0.688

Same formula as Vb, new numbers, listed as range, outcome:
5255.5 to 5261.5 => 0.74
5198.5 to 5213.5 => 0.665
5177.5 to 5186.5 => 0.522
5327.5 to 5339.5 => 0.683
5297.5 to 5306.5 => 0.702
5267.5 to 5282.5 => 0.665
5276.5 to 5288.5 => 0.711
